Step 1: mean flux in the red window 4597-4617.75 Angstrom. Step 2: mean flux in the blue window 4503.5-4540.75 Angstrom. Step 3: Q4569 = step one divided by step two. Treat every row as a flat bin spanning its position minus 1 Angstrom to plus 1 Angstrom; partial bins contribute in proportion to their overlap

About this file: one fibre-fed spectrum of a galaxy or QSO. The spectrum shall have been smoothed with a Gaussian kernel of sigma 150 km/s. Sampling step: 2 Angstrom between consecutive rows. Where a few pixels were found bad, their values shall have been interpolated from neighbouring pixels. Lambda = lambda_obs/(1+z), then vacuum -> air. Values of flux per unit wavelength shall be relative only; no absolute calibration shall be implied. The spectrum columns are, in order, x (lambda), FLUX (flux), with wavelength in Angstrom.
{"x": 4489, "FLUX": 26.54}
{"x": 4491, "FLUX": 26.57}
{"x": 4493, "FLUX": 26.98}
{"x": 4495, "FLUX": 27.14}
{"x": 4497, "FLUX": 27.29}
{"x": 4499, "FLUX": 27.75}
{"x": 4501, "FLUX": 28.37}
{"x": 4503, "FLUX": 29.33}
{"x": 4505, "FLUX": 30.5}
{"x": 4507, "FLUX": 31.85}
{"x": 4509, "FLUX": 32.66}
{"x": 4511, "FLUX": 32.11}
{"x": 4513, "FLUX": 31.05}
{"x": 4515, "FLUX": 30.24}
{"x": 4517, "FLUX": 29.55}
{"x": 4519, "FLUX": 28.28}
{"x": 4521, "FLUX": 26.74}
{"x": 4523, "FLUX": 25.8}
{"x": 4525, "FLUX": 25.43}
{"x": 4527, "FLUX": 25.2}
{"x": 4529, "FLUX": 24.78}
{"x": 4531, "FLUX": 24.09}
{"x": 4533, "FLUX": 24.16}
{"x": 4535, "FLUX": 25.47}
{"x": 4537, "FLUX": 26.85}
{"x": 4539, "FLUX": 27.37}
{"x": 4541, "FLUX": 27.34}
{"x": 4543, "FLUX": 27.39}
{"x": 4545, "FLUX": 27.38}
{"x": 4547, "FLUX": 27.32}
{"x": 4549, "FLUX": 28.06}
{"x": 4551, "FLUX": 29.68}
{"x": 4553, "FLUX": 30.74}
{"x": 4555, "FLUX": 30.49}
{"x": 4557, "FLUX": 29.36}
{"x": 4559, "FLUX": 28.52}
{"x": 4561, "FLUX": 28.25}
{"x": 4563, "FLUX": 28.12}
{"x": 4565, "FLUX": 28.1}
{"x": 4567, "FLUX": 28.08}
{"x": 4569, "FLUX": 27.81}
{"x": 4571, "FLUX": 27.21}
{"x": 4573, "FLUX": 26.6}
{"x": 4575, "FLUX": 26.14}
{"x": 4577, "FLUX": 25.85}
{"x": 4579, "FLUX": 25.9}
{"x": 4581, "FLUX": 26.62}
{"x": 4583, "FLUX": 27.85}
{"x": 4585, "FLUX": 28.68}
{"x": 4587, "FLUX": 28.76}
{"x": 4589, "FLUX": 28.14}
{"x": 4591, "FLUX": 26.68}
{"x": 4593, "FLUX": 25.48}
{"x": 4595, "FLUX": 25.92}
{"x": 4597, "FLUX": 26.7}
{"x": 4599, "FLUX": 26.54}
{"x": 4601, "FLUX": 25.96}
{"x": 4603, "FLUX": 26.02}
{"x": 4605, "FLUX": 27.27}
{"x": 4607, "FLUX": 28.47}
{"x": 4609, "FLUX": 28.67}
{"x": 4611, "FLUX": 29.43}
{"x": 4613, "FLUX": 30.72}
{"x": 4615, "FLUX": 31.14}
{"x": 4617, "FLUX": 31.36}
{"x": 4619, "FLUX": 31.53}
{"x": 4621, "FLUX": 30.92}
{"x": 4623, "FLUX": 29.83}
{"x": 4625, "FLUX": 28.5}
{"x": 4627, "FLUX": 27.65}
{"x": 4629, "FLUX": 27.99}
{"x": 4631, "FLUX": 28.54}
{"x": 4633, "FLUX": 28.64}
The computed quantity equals 1.02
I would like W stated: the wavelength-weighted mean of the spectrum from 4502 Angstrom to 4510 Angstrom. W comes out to 31.1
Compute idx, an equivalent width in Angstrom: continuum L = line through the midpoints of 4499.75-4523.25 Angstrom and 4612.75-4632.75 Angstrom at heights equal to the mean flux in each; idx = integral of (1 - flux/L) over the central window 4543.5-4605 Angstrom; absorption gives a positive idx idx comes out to 4.6 Angstrom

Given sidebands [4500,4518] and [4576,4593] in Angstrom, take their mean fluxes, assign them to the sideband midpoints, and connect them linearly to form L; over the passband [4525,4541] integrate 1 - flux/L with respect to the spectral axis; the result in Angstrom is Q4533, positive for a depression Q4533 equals 2.2 Angstrom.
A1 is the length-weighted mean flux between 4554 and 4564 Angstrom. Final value 28.9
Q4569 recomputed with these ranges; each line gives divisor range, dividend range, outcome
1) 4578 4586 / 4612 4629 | 1.10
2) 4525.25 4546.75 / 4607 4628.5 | 1.15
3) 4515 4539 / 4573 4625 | 1.07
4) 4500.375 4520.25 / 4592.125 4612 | 0.89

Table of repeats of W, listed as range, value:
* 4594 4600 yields 26.4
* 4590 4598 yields 26.2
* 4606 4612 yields 28.9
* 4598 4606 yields 26.4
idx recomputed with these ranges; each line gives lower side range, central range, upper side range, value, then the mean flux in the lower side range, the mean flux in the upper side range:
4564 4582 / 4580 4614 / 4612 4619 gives 2.0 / 26.9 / 31.1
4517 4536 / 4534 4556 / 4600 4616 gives -1.4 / 25.8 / 28.5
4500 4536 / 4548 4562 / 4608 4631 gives -0.3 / 28.1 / 29.7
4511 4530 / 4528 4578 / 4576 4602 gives -0.2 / 27.7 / 26.9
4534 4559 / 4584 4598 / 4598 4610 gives 0.1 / 28.1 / 27.2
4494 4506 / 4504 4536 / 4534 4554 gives 0.1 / 28.4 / 27.8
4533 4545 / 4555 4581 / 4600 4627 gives 0.1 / 26.7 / 29.2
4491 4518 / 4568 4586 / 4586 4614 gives 0.6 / 29.5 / 27.5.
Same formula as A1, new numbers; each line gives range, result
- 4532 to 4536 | 24.8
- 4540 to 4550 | 27.5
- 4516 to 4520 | 28.9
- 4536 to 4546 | 27.3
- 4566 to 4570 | 27.9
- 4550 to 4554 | 30.2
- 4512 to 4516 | 30.6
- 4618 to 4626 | 30.2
